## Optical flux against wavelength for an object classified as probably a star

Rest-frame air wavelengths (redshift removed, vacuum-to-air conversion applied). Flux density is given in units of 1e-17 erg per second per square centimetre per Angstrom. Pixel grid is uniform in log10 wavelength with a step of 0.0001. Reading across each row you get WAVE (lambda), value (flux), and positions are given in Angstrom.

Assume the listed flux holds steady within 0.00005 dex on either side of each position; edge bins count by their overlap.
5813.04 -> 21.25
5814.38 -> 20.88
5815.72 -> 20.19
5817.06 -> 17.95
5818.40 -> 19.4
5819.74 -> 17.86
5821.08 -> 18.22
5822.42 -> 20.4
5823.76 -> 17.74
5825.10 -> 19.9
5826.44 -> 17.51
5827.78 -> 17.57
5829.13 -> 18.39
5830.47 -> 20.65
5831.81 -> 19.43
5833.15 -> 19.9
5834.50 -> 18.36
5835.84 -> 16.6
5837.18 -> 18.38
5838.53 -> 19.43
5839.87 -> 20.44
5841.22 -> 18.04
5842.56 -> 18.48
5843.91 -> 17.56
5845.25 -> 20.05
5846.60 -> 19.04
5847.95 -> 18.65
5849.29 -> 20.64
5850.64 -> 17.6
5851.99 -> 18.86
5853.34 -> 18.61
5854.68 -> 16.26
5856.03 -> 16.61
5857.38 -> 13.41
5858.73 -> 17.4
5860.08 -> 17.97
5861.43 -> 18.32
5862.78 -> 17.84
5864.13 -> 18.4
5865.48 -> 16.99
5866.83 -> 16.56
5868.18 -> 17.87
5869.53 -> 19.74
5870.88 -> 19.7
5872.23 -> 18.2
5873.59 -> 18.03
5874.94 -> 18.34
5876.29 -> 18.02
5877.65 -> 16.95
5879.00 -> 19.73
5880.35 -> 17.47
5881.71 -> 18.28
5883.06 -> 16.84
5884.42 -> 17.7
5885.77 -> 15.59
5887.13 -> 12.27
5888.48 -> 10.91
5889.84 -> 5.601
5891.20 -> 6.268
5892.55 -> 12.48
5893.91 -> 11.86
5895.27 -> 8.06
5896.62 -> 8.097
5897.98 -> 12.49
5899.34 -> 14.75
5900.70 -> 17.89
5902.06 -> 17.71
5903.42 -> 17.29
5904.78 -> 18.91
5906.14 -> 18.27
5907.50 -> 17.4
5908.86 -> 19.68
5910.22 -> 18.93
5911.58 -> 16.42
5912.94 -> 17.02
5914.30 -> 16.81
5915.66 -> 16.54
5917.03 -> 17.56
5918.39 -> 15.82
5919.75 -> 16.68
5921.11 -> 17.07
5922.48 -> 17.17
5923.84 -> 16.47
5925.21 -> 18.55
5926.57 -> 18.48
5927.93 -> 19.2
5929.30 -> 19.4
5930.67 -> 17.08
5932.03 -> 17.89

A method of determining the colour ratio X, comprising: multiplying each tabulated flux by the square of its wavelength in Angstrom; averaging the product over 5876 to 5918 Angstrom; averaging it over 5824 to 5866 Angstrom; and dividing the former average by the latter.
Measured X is 0.85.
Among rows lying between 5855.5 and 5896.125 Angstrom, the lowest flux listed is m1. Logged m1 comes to 5.601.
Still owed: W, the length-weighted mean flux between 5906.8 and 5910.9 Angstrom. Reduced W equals 18.7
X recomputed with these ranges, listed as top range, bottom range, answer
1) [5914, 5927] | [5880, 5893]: 1.31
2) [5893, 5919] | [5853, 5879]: 0.91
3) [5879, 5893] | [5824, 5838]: 0.75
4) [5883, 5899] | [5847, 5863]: 0.65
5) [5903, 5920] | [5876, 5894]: 1.24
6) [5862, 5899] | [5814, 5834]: 0.81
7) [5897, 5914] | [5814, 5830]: 0.93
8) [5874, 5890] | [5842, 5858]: 0.90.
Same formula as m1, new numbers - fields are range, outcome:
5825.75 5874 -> 13.41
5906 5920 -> 15.82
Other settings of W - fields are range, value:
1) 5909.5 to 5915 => 17.3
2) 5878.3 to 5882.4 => 18.5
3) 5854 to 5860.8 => 16.4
